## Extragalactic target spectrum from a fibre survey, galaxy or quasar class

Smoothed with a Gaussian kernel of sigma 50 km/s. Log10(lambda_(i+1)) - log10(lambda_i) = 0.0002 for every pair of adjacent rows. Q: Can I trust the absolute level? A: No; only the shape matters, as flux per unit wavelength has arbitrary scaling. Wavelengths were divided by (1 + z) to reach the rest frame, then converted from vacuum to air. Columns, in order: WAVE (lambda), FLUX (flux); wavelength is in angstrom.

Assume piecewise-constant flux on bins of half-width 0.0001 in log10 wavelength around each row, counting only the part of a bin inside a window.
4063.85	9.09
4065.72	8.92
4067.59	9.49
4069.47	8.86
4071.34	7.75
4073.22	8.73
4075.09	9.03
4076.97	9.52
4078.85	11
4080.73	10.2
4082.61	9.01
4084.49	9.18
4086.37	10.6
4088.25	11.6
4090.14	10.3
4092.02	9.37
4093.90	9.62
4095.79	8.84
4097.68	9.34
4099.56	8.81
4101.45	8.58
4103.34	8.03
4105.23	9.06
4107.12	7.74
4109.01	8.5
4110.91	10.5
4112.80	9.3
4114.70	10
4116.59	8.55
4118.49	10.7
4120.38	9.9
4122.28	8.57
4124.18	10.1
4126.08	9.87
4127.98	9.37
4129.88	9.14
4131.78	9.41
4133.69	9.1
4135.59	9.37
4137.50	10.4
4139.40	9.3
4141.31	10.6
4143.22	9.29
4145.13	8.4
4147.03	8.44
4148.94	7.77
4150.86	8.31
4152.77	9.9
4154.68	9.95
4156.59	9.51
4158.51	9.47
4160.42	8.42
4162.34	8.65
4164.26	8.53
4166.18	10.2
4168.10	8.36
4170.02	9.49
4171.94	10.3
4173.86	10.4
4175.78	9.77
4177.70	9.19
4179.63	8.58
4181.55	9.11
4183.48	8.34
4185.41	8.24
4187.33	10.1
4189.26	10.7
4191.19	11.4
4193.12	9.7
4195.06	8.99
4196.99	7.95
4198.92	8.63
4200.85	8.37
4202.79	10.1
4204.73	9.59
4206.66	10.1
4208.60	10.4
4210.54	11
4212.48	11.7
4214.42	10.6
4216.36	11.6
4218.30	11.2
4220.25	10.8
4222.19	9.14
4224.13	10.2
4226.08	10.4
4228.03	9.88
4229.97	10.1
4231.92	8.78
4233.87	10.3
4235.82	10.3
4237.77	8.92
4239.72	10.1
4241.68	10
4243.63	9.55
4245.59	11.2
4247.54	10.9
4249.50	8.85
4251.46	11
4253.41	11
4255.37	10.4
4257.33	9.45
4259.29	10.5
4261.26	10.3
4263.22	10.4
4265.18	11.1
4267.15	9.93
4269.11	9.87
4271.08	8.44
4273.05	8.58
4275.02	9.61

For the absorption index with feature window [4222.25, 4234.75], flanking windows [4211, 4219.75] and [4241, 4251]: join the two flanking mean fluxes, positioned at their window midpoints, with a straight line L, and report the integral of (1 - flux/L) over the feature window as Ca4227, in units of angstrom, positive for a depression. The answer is 1.03 angstrom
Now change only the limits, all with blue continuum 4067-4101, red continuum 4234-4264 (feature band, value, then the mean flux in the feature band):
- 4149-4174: 1.5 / 9.25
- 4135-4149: 0.7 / 9.28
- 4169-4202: 1.8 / 9.37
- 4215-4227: -0.6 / 10.6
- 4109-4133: 0.2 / 9.56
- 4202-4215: -0.6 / 10.5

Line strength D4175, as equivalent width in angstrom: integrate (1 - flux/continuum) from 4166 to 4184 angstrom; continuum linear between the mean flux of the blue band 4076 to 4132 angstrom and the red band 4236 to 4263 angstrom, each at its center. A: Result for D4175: 0.8 angstrom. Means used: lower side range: 9.49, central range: 9.36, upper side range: 10.2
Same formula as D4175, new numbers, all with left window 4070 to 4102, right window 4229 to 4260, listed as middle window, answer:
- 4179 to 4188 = 0.9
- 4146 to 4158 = 0.9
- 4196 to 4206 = 1.0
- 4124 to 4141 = 0.2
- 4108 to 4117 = 0.2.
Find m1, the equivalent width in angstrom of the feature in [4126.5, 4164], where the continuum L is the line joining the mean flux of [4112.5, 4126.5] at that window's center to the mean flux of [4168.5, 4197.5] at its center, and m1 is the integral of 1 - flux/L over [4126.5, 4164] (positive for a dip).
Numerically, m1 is 1.5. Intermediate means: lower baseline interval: 9.63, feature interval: 9.2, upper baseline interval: 9.49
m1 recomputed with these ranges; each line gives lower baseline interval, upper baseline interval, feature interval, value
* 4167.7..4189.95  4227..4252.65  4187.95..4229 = -1.80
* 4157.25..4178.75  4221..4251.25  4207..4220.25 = -1.73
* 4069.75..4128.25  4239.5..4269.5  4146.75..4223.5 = 2.43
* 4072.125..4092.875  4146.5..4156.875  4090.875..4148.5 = 0.65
